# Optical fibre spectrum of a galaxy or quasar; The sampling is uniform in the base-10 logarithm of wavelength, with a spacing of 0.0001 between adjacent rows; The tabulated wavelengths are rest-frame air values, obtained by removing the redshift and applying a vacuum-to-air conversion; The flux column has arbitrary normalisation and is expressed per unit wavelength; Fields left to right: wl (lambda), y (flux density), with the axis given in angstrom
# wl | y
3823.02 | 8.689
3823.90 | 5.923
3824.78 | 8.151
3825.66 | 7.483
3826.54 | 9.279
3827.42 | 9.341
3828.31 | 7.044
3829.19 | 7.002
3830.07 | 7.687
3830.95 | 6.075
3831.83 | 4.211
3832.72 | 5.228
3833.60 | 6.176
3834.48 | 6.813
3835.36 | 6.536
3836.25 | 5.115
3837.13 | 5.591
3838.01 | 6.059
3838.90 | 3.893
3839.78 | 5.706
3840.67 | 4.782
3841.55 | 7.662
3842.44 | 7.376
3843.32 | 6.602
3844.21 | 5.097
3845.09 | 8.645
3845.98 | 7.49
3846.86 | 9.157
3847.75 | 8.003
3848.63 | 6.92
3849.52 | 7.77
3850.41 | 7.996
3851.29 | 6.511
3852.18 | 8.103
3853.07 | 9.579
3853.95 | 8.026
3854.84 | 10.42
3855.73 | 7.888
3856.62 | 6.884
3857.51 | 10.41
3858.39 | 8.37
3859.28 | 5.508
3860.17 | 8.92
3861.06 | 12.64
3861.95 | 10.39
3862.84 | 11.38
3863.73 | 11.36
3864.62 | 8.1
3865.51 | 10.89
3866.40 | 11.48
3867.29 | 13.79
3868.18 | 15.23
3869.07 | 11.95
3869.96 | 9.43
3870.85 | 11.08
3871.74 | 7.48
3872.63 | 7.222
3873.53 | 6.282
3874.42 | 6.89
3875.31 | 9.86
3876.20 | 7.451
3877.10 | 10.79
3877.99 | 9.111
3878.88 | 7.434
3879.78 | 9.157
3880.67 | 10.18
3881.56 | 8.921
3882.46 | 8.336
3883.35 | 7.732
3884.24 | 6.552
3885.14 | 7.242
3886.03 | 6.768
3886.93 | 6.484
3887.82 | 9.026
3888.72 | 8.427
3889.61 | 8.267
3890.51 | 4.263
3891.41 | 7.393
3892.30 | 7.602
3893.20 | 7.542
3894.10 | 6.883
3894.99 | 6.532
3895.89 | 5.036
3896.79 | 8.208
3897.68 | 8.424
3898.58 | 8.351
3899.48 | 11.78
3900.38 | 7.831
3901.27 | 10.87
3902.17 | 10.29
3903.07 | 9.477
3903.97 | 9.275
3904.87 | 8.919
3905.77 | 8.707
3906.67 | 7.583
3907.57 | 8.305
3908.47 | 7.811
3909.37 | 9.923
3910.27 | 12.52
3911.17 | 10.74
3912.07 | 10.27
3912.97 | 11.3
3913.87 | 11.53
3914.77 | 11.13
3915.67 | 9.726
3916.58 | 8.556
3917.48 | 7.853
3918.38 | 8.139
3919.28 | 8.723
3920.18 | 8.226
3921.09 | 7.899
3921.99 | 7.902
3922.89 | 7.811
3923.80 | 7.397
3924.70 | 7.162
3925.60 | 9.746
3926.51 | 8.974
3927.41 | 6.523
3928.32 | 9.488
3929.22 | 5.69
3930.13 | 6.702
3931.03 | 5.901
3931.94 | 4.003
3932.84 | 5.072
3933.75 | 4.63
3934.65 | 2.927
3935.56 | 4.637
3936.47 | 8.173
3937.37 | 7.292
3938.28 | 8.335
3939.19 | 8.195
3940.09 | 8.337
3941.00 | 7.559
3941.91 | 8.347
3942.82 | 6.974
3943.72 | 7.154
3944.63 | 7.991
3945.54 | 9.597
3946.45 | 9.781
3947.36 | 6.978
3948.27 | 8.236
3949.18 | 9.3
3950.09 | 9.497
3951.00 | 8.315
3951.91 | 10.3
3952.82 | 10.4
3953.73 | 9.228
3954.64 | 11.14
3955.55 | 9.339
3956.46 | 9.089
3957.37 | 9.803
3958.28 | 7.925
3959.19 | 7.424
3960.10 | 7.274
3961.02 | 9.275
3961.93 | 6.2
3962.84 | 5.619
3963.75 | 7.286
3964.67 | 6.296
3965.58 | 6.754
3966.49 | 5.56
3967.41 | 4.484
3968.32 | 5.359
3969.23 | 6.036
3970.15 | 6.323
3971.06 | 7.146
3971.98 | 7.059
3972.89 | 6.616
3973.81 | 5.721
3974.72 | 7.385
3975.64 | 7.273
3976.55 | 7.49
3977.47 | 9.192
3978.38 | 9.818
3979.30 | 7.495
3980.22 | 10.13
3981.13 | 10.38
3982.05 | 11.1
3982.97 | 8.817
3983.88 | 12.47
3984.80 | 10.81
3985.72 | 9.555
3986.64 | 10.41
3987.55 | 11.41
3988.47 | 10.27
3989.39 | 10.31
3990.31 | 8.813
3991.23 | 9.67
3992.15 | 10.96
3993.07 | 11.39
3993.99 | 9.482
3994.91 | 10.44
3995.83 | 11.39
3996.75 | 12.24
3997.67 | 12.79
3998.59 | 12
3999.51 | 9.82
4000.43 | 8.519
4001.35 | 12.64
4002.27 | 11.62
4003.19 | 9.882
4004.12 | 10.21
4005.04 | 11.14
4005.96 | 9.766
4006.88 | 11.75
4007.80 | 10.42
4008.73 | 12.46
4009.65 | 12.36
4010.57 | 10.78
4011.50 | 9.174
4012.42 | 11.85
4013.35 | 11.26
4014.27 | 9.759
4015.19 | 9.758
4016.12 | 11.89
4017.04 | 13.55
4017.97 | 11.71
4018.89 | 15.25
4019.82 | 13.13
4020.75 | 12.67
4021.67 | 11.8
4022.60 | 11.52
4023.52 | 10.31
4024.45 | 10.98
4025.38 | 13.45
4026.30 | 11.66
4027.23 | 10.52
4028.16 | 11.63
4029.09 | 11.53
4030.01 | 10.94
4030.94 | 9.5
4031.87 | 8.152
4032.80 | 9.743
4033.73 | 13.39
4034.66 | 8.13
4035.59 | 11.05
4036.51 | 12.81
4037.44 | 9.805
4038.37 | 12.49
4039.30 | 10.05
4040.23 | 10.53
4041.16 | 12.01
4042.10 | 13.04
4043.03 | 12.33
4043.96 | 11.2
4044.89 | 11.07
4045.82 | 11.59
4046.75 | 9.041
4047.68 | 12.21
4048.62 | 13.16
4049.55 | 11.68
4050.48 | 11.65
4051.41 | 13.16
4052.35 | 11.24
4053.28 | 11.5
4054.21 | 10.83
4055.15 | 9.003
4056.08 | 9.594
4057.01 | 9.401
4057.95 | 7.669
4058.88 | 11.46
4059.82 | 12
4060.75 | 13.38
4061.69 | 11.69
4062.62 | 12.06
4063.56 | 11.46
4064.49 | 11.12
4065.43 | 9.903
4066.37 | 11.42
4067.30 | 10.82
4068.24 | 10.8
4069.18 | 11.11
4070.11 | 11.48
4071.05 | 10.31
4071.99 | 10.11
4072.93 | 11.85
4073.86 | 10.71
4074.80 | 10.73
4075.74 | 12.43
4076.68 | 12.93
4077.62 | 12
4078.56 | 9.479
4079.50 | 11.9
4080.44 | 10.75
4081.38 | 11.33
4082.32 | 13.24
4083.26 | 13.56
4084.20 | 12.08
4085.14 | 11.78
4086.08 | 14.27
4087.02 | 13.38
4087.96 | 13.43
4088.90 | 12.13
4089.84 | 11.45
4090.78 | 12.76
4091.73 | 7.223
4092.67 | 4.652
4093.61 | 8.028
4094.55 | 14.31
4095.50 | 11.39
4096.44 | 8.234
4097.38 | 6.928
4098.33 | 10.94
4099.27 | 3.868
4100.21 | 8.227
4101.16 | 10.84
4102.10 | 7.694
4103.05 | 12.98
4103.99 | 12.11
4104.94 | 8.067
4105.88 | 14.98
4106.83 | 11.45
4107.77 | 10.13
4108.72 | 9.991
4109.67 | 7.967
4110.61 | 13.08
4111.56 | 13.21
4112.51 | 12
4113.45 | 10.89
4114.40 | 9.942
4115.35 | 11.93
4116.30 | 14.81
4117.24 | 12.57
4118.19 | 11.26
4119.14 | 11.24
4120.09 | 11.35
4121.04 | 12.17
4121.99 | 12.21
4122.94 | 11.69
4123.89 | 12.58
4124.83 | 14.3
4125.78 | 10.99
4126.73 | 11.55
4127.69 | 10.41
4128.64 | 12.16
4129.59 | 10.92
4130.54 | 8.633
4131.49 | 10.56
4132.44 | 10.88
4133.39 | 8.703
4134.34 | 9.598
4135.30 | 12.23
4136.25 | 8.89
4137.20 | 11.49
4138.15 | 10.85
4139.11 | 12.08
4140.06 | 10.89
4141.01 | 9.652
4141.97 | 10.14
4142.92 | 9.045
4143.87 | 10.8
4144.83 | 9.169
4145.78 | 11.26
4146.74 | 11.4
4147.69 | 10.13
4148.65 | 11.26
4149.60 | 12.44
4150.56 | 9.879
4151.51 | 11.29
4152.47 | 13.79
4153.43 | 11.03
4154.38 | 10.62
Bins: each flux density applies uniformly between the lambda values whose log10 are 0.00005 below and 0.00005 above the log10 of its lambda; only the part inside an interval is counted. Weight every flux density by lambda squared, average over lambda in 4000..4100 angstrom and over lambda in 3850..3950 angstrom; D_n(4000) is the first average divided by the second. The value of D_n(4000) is 1.4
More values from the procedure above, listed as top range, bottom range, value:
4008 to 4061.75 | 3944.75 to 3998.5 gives 1.32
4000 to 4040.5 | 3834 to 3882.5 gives 1.43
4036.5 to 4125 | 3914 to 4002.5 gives 1.40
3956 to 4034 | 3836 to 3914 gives 1.23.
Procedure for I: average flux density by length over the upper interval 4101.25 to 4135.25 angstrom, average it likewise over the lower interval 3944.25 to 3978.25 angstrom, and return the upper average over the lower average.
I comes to 1.4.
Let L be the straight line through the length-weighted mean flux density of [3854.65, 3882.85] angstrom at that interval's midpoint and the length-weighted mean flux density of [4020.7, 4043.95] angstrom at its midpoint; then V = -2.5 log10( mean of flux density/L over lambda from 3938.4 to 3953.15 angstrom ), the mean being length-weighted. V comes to 0.20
